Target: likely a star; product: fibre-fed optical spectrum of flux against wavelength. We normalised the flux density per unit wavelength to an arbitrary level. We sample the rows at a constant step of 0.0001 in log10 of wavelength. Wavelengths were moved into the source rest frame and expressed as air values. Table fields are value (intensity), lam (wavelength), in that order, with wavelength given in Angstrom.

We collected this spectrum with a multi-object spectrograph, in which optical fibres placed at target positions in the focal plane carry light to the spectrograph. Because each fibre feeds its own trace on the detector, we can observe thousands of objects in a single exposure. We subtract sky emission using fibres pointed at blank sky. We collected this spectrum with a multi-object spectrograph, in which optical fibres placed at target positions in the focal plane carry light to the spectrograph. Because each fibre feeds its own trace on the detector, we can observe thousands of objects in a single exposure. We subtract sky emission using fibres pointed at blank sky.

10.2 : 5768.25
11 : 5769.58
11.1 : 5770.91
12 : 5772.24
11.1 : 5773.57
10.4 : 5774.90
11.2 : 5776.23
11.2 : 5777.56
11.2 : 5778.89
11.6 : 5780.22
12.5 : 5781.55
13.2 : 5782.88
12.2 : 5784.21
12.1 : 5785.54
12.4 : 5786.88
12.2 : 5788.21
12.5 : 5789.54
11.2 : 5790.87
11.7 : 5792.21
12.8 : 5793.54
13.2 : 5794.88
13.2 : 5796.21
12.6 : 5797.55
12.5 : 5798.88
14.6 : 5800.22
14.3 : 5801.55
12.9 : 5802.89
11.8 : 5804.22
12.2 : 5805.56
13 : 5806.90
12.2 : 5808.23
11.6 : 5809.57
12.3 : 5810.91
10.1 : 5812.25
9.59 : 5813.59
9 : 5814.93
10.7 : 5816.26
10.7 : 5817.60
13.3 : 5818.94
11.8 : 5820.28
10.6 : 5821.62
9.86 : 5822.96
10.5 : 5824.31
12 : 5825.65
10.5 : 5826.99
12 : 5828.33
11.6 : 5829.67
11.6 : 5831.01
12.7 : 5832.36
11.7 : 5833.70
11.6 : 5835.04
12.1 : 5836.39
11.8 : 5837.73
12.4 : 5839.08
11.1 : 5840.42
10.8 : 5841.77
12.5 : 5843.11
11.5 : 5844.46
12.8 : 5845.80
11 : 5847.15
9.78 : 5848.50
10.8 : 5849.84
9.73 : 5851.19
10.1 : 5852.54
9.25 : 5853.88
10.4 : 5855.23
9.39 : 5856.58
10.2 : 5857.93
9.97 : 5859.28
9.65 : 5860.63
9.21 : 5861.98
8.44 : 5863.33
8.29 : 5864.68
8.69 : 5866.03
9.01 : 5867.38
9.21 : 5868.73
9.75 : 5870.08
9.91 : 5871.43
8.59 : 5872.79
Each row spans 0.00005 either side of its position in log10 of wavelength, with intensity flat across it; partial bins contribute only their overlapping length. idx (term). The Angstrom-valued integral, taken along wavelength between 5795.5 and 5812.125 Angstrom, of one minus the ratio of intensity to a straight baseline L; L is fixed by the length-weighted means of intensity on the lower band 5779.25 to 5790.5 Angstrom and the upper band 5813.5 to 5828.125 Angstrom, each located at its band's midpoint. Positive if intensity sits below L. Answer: -1.6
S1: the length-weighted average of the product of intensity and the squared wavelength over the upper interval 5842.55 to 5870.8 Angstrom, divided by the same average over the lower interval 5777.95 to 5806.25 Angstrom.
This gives 0.82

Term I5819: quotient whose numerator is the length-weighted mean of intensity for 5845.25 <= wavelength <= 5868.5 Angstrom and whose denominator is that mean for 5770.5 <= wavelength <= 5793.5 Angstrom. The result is 0.8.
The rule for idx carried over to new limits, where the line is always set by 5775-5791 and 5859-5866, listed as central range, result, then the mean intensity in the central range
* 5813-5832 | -1.0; 11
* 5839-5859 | -2.5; 10.7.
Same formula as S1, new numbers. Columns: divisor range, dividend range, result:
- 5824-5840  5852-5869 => 0.81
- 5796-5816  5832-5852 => 0.96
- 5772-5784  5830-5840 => 1.05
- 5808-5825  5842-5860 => 0.98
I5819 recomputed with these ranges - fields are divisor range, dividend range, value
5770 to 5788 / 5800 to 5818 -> 1.00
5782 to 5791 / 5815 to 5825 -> 0.89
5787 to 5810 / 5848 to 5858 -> 0.79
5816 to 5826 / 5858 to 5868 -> 0.82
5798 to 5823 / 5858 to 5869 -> 0.77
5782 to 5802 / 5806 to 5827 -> 0.88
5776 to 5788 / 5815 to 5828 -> 0.92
